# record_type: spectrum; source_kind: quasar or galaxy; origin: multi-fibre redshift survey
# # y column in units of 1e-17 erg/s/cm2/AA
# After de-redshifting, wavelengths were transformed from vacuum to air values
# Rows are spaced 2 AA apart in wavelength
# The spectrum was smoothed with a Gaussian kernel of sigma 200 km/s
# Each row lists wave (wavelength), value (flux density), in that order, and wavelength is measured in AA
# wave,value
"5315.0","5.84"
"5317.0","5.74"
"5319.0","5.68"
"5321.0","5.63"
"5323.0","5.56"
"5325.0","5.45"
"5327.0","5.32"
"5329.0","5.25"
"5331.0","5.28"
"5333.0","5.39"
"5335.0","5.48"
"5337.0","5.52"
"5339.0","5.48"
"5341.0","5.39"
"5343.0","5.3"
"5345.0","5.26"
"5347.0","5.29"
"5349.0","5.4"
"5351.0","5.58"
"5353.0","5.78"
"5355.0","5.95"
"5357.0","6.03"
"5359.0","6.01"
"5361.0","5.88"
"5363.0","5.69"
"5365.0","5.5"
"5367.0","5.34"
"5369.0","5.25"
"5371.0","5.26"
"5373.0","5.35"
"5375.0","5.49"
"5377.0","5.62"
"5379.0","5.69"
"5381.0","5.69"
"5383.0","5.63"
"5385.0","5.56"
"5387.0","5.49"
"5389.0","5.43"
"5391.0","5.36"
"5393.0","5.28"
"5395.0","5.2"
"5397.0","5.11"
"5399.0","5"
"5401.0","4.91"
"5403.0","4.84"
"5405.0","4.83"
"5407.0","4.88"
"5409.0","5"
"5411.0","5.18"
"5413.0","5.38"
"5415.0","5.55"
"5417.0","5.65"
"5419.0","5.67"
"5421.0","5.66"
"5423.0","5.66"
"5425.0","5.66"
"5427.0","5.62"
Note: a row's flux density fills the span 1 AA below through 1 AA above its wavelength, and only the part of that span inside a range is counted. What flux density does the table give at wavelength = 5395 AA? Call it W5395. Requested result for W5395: 5.2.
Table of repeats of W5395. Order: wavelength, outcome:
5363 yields 5.69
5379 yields 5.69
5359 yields 6.01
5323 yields 5.56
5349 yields 5.4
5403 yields 4.84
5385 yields 5.56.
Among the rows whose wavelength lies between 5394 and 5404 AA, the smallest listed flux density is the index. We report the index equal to 4.84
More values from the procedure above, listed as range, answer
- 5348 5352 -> 5.4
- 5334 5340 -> 5.48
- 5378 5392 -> 5.36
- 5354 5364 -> 5.69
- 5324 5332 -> 5.25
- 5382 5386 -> 5.56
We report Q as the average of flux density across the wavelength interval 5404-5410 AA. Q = 4.9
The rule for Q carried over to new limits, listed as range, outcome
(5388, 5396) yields 5.32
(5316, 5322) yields 5.68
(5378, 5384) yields 5.67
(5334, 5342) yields 5.47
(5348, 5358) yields 5.75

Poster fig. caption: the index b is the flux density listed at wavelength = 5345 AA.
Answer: 5.26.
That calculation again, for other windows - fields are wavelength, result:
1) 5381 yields 5.69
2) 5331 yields 5.28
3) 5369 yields 5.25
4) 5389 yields 5.43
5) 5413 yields 5.38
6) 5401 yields 4.91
